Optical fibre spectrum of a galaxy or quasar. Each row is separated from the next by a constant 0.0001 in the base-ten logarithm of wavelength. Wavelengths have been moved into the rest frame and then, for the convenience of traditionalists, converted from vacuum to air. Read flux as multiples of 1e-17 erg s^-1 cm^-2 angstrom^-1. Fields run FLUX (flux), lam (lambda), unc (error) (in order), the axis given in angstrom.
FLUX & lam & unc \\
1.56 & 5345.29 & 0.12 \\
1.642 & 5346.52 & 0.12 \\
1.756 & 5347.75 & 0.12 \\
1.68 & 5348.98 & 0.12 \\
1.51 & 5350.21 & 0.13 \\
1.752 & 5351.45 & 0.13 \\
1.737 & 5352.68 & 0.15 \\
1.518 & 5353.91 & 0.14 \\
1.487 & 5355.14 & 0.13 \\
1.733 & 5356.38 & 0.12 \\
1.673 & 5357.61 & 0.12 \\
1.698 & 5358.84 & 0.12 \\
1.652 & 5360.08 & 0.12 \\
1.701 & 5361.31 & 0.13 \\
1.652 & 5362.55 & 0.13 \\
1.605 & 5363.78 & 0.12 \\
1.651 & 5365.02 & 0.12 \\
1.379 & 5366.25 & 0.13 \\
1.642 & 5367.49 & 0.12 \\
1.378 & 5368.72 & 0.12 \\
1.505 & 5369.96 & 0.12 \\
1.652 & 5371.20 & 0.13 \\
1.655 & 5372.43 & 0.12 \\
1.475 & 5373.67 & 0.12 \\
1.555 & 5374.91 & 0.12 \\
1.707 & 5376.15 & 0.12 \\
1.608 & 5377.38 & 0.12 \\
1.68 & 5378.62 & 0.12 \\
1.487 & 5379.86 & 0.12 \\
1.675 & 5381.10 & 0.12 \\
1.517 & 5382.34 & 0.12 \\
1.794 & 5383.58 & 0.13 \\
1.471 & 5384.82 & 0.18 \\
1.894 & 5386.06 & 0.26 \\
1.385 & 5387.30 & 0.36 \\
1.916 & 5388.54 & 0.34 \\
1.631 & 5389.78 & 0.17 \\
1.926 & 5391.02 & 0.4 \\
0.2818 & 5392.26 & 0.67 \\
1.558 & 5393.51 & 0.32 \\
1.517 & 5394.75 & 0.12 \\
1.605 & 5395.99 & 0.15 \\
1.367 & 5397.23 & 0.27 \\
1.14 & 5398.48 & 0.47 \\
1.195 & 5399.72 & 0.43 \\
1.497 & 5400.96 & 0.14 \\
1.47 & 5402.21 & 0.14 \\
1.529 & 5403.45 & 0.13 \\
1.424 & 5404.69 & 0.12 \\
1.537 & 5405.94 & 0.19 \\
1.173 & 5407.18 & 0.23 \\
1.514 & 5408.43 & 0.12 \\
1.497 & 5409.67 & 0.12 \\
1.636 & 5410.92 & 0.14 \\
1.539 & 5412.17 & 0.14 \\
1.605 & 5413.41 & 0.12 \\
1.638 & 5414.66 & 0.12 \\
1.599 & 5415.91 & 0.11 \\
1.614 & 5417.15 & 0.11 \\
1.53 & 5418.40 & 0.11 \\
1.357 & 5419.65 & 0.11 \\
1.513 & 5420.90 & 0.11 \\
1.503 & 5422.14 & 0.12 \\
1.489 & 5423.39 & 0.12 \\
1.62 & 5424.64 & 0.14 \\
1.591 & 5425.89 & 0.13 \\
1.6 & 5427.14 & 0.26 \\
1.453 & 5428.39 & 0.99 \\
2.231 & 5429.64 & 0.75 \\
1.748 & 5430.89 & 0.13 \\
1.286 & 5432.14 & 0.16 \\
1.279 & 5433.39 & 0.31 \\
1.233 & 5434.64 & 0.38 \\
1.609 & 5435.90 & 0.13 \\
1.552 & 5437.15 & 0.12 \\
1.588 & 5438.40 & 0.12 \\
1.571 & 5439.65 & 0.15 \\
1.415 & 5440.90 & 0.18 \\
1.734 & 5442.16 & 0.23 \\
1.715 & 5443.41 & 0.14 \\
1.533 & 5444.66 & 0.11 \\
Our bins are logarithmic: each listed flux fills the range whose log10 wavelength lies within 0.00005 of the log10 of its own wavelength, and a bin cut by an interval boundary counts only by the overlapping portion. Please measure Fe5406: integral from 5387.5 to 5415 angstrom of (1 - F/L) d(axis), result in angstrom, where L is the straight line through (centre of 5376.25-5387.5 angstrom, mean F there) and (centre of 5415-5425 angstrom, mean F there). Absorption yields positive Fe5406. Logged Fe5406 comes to 2.0 angstrom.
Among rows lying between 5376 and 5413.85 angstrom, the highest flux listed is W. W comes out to 1.926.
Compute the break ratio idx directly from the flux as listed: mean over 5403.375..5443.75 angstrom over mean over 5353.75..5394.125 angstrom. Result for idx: 0.98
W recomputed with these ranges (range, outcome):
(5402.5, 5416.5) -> 1.638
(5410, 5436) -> 2.231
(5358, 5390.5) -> 1.916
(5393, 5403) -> 1.605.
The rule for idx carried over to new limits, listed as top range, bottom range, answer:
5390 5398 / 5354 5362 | 0.84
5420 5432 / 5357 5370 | 1.01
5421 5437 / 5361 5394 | 0.99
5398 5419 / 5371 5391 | 0.90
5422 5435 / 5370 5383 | 0.97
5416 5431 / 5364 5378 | 1.02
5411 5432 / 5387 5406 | 1.11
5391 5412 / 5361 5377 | 0.88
